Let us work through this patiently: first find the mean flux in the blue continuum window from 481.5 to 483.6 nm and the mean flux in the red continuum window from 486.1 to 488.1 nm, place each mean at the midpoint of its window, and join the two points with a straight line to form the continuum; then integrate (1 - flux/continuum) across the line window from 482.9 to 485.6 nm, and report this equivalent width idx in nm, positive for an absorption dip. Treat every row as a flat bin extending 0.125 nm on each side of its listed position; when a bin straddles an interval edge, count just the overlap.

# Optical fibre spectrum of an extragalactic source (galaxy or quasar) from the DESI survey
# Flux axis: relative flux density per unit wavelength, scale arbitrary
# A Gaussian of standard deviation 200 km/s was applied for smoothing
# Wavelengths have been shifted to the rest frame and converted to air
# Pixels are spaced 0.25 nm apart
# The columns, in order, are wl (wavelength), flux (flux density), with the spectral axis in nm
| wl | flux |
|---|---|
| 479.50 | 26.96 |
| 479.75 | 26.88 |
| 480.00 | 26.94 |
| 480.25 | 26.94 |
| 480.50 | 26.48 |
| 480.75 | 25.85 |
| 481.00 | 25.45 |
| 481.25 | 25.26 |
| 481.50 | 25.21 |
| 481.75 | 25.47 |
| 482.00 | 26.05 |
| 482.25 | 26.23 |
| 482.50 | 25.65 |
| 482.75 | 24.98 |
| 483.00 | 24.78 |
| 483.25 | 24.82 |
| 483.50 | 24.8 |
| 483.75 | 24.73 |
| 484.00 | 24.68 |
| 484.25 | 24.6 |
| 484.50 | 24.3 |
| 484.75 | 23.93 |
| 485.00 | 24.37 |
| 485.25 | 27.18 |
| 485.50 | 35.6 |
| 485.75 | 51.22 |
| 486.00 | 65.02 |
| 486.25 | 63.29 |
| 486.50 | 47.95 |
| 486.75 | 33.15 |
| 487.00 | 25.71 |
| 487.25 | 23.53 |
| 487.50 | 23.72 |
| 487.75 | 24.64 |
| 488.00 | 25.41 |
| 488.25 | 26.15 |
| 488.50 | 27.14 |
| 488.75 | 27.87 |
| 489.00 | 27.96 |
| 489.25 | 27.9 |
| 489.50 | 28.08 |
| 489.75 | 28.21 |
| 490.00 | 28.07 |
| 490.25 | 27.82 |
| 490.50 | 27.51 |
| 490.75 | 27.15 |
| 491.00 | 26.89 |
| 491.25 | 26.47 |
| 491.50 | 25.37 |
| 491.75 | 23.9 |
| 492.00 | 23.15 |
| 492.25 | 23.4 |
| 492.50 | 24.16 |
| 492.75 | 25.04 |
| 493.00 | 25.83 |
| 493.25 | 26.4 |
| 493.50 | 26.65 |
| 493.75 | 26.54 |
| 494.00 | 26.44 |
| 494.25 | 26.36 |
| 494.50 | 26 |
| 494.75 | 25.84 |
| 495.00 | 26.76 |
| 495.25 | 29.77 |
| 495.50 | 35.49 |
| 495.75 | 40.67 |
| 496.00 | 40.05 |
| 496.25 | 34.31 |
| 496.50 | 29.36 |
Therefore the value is 0.27 nm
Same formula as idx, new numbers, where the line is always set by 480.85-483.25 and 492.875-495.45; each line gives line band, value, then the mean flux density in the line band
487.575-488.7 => 0.01 nm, 25.9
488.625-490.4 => -0.11 nm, 28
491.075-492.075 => 0.06 nm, 24.9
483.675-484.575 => 0.04 nm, 24.6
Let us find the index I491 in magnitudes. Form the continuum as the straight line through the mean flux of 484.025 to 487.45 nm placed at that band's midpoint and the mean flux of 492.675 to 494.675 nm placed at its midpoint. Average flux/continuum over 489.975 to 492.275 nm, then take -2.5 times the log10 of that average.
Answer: 0.127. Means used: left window 35.5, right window 26.2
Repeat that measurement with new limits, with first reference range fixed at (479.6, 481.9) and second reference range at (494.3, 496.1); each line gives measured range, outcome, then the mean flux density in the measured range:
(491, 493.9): 0.210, 25.3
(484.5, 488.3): -0.219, 34.6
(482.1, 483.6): 0.069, 25.2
